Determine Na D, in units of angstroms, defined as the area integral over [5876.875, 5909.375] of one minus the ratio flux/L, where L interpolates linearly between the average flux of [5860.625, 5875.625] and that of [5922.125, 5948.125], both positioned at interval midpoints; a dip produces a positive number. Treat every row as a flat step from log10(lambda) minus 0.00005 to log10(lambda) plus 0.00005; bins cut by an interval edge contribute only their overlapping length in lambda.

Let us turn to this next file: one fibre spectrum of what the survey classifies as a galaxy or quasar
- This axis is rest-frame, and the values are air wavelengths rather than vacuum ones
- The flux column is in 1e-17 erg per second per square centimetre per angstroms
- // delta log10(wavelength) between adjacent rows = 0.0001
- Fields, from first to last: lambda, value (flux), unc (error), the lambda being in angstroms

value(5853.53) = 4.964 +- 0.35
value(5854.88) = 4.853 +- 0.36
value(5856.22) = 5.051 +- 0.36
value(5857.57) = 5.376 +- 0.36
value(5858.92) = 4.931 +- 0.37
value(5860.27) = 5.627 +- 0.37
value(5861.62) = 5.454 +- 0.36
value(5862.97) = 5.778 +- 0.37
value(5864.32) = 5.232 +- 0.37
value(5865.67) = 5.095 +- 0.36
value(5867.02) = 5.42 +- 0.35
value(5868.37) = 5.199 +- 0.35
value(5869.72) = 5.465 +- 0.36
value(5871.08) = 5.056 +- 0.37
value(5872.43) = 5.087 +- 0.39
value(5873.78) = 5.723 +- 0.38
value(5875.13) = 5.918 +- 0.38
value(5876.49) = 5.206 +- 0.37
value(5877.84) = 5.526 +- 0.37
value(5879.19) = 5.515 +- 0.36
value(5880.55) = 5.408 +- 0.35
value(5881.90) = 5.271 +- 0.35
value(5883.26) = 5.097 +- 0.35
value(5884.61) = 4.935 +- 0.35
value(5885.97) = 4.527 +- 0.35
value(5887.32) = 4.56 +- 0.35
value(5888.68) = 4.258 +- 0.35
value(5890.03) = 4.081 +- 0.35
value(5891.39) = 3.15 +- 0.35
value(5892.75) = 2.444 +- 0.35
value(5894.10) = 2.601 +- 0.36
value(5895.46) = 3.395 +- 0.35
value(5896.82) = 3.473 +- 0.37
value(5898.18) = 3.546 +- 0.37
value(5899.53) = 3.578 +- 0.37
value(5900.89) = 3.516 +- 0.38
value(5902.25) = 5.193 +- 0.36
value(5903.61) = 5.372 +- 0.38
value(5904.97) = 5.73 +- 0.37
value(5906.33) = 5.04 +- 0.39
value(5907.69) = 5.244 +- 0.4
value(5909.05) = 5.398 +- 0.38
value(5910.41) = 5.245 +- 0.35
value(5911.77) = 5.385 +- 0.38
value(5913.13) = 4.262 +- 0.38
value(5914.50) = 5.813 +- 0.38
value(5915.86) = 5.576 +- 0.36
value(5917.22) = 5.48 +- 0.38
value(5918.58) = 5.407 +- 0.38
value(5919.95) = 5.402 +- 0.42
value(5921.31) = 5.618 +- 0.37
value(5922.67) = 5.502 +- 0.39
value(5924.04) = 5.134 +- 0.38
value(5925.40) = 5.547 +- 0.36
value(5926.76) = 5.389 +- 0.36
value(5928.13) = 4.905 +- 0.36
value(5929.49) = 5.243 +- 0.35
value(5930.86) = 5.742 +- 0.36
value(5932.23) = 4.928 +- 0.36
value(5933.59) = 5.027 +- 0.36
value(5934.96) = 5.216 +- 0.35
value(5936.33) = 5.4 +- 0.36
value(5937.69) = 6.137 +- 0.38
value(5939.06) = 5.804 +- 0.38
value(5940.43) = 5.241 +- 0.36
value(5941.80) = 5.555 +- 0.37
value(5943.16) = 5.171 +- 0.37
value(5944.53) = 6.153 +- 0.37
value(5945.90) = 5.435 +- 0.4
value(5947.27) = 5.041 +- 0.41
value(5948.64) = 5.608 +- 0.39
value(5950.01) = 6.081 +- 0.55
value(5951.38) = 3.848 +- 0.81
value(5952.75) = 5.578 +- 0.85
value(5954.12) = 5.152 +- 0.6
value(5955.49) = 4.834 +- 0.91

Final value 5.7 angstroms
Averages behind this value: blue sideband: 5.4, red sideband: 5.4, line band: 4.45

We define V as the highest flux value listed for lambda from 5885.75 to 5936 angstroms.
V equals 5.813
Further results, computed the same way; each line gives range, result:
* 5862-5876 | 5.918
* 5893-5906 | 5.73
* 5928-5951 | 6.153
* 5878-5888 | 5.515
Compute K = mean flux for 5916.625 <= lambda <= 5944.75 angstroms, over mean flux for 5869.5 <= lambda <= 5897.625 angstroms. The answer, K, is 1.2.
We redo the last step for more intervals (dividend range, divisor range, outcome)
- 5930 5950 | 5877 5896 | 1.26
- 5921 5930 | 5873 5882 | 0.96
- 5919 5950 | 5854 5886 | 1.03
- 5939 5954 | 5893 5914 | 1.21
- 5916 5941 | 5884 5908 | 1.31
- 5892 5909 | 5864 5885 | 0.78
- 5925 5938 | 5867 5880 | 0.98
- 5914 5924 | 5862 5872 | 1.04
